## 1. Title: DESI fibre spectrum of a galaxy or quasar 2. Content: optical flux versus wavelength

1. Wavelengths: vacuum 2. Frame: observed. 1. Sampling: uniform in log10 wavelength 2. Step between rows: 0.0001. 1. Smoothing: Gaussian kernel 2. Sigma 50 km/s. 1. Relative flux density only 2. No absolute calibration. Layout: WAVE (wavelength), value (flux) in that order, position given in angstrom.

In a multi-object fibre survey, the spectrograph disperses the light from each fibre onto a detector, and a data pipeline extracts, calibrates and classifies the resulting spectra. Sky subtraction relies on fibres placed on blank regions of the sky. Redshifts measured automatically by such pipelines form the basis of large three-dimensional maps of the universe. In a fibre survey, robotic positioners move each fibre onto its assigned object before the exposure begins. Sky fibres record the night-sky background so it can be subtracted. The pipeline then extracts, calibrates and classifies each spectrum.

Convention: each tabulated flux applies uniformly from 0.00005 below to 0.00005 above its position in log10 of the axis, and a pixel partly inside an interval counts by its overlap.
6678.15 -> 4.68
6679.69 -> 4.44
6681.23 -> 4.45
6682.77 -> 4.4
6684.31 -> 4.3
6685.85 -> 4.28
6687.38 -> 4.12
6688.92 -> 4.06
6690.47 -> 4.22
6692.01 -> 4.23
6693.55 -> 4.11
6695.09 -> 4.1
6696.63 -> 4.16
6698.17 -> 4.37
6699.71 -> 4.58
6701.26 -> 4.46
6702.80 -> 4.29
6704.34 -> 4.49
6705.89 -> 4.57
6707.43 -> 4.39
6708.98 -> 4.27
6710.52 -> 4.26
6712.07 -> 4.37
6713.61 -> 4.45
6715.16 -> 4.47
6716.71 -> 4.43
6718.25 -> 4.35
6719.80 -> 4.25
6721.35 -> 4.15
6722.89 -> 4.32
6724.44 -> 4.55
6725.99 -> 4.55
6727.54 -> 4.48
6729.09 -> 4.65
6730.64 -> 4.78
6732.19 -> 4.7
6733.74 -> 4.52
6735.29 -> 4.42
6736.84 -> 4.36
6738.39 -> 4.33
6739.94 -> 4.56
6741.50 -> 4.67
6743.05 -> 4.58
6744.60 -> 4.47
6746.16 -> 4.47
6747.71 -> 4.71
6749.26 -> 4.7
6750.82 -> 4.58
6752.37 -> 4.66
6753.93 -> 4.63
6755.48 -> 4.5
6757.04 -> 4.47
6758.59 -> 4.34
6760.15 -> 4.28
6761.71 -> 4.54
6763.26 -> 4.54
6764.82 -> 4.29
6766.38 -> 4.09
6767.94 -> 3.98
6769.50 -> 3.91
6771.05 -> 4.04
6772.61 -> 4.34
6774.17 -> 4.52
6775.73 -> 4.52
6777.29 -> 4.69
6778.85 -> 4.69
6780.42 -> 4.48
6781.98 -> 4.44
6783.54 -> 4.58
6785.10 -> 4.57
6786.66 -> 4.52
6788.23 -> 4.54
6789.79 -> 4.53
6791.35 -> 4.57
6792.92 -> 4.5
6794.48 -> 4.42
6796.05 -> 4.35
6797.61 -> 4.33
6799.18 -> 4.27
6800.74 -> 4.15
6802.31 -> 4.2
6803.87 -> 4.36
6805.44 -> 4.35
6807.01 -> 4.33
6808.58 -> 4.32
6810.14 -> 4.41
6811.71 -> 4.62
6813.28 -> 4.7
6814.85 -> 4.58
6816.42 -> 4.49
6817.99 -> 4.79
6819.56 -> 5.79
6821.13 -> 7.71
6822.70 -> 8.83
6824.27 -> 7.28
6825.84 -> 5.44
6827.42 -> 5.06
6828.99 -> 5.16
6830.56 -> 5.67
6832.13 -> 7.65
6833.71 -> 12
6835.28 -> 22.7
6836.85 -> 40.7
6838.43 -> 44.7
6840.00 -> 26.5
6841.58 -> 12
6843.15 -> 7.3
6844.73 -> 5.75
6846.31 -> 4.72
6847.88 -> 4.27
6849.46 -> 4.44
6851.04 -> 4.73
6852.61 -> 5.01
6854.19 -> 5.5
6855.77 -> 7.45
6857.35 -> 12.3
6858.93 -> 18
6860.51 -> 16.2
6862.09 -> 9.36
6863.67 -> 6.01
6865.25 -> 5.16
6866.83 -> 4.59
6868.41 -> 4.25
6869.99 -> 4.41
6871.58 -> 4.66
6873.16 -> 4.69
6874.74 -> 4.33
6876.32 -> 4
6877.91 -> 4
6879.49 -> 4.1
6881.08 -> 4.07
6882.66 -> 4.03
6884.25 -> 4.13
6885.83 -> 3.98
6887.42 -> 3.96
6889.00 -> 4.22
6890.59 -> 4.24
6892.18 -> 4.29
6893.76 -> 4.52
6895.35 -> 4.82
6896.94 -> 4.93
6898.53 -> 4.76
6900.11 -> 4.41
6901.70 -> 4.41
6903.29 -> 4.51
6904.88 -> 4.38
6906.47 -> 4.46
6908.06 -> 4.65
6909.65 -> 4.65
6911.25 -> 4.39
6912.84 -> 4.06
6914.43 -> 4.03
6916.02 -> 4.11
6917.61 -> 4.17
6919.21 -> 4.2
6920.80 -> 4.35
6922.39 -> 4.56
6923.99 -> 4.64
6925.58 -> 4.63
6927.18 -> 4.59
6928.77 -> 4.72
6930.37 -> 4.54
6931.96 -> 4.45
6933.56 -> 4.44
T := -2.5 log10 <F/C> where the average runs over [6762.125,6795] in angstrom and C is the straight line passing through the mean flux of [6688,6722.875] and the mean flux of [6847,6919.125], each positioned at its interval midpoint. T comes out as 0.08 mag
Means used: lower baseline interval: 4.32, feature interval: 4.42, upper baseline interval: 5.35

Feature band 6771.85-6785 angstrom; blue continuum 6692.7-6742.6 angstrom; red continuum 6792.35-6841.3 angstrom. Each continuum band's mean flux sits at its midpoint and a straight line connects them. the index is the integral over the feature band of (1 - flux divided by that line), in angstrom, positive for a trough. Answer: 4.97 angstrom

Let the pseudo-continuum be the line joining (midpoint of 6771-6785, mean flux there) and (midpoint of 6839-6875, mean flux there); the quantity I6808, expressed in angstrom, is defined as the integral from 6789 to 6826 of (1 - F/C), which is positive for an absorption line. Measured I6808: 5.9 angstrom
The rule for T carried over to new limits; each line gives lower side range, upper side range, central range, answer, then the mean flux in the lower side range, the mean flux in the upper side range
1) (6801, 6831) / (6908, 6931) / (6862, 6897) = 0.05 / 5.24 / 4.41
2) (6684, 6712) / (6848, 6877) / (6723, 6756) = 0.09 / 4.29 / 6.9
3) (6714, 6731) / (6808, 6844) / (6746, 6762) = 0.39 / 4.44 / 11.2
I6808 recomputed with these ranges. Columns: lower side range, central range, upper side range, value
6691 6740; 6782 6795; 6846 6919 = 0.78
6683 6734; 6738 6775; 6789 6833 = 2.28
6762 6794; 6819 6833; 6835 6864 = 5.24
